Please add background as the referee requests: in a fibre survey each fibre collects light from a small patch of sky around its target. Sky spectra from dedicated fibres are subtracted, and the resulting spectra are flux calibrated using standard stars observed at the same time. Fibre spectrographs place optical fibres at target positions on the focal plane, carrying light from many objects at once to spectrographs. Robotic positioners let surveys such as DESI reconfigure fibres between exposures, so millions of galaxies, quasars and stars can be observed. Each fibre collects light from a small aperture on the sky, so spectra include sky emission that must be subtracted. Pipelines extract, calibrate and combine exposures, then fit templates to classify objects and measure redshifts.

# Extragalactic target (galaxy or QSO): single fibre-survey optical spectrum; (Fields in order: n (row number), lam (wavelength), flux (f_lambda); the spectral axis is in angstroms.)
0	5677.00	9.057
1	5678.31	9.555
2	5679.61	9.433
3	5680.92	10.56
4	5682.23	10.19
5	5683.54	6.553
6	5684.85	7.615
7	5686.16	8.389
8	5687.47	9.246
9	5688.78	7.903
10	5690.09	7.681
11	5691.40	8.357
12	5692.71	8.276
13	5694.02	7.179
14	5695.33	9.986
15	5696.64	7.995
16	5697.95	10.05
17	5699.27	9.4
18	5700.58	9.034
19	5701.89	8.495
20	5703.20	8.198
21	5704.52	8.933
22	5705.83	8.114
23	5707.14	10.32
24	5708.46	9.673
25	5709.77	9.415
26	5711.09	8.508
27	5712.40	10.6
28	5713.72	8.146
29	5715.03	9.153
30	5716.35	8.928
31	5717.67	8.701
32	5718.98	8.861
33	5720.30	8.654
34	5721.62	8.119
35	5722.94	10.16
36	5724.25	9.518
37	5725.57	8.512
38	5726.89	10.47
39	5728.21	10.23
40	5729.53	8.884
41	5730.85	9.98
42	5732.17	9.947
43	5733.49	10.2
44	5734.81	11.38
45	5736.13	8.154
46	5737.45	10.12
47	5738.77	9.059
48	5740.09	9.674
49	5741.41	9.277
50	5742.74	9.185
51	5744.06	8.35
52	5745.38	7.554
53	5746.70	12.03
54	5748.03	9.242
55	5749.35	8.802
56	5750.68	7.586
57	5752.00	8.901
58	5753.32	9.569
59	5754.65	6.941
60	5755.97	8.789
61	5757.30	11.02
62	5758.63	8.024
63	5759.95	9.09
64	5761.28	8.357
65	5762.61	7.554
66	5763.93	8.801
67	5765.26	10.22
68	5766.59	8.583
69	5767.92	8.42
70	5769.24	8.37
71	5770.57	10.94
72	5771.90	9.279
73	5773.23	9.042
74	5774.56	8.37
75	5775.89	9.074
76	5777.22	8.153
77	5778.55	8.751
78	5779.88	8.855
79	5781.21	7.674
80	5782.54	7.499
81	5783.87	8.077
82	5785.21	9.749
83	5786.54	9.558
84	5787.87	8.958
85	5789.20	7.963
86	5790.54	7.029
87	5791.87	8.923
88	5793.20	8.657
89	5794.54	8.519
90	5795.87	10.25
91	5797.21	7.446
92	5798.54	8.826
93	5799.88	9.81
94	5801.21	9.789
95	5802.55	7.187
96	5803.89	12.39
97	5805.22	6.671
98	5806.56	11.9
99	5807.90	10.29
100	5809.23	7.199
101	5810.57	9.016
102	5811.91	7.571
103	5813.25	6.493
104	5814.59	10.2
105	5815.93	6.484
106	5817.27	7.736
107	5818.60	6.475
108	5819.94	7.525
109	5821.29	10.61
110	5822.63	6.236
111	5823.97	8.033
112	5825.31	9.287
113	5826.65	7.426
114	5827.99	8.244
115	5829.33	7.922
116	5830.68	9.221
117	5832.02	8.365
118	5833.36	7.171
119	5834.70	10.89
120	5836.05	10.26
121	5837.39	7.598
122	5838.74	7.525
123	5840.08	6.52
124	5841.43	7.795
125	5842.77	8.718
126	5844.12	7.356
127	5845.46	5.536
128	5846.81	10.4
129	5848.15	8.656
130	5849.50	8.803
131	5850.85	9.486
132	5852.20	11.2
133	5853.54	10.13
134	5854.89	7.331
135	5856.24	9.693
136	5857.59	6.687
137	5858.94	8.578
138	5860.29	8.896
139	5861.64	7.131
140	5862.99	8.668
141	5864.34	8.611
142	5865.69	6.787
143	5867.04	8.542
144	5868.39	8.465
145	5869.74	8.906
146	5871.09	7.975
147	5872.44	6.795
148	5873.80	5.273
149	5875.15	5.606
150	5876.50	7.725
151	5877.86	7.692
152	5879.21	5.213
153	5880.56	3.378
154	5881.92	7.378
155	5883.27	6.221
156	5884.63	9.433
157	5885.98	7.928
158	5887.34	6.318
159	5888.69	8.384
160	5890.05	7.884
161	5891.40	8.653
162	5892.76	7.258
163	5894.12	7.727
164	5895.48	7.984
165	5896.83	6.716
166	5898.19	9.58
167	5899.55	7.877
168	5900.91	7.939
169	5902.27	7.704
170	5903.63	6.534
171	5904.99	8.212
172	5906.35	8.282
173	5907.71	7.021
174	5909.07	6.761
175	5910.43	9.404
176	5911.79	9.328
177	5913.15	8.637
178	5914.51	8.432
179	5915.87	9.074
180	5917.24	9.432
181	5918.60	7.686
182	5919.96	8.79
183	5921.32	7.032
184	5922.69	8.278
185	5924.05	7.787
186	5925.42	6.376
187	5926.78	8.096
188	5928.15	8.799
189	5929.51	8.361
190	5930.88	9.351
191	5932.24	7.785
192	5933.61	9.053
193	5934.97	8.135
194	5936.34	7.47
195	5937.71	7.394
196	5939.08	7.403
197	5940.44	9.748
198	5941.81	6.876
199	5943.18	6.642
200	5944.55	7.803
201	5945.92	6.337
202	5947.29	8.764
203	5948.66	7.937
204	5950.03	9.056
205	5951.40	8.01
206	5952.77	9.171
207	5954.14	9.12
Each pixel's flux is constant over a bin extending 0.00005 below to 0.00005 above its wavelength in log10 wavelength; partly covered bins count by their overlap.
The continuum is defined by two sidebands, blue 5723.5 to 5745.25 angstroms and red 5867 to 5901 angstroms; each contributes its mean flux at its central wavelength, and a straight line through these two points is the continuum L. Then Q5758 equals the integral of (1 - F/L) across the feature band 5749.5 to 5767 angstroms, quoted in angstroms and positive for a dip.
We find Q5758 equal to 0.85 angstroms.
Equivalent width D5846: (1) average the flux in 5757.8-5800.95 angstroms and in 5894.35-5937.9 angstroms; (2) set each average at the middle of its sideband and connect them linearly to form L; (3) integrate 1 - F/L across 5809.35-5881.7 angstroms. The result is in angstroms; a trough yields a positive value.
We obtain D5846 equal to 4.0 angstroms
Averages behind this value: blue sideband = 8.73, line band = 7.97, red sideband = 8.11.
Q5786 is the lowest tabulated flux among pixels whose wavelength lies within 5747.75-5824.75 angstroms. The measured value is 6.236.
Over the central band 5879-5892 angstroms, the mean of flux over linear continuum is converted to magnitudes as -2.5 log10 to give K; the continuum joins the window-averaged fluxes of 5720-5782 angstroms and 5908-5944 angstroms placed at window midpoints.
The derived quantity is 0.17 mag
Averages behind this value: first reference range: 9.1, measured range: 7.14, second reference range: 8.15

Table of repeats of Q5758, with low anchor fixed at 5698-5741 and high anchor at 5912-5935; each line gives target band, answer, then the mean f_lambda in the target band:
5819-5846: 2.03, 8.11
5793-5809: -0.64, 9.27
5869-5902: 4.55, 7.33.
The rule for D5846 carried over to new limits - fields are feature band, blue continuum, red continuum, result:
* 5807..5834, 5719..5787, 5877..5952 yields 1.4 angstroms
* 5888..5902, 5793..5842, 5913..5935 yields 0.6 angstroms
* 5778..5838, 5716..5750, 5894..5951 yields 2.1 angstroms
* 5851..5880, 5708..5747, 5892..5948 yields 1.7 angstroms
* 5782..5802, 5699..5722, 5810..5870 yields -0.5 angstroms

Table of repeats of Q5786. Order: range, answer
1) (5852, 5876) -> 5.273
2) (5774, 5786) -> 7.499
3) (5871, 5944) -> 3.378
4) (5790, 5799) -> 7.029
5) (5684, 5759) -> 6.941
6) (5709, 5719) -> 8.146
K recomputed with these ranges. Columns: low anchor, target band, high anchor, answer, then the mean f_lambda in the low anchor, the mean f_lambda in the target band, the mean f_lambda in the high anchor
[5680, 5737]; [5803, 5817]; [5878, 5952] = -0.038 mag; 9.04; 8.76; 7.85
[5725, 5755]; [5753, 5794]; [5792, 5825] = 0.031 mag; 9.33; 8.71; 8.57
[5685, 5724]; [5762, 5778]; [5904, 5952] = -0.036 mag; 8.84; 8.91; 8.09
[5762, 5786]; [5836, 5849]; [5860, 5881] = -0.037 mag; 8.75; 7.94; 7.24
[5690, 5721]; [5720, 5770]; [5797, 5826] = -0.049 mag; 8.88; 9.16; 8.52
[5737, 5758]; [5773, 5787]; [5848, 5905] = 0.024 mag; 9.12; 8.59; 7.8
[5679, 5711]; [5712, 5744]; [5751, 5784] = -0.074 mag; 8.78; 9.38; 8.73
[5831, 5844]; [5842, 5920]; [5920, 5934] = 0.036 mag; 8.3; 7.94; 8.1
